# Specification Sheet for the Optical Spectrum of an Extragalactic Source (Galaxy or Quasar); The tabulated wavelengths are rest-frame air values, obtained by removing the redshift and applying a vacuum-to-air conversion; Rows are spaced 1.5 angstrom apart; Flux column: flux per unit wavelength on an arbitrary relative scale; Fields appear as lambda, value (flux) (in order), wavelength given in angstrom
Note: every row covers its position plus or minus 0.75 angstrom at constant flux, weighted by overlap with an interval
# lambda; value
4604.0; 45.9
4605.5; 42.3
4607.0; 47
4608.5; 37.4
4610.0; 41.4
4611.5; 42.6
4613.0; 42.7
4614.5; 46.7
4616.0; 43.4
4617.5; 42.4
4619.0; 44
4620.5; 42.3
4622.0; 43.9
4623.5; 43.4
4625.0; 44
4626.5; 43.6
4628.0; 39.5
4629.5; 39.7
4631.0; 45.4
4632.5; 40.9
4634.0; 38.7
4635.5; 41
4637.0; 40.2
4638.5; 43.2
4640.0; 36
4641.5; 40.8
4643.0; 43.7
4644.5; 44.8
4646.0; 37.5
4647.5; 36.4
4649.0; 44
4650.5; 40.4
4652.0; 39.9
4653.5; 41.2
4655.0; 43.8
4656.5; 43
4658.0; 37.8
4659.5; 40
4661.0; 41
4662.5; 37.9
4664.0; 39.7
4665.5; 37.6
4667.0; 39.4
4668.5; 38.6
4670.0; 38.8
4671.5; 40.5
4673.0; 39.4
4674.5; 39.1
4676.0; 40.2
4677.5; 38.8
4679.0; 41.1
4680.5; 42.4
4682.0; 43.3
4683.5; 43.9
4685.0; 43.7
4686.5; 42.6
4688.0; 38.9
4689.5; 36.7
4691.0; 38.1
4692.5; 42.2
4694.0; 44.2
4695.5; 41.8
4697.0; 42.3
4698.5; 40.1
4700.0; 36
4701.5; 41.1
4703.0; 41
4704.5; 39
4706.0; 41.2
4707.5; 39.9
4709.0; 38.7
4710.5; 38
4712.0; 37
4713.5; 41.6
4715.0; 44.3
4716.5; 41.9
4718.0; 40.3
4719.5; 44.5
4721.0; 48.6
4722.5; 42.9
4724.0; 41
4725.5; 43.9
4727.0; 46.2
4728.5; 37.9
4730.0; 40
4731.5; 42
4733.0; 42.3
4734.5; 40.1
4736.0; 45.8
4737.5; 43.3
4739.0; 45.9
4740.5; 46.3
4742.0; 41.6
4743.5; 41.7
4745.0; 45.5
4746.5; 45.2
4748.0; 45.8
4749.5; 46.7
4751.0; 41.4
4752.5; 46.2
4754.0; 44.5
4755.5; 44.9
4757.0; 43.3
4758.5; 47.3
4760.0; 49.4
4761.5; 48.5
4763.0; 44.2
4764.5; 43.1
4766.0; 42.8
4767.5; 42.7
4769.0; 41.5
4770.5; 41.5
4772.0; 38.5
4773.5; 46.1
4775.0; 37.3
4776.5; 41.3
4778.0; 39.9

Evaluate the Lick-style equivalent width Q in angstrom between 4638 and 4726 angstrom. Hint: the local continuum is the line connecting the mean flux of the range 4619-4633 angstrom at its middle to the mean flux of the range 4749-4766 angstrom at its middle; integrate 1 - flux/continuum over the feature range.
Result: 6.03 angstrom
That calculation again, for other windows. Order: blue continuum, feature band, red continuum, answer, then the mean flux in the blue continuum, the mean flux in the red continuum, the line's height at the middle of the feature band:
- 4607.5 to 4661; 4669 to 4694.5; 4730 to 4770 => 1.1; 41.6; 44.2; 42.7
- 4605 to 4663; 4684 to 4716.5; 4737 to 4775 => 1.9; 41.7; 44.2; 43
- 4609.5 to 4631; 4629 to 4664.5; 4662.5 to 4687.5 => 0.9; 42.9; 40.5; 41.7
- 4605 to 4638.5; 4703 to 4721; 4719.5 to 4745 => 0.9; 42.4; 43.2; 43.1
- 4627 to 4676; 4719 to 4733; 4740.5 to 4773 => 0.0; 40.3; 44.2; 43.1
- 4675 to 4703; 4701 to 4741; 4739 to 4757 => 0.8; 41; 44.5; 42.9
